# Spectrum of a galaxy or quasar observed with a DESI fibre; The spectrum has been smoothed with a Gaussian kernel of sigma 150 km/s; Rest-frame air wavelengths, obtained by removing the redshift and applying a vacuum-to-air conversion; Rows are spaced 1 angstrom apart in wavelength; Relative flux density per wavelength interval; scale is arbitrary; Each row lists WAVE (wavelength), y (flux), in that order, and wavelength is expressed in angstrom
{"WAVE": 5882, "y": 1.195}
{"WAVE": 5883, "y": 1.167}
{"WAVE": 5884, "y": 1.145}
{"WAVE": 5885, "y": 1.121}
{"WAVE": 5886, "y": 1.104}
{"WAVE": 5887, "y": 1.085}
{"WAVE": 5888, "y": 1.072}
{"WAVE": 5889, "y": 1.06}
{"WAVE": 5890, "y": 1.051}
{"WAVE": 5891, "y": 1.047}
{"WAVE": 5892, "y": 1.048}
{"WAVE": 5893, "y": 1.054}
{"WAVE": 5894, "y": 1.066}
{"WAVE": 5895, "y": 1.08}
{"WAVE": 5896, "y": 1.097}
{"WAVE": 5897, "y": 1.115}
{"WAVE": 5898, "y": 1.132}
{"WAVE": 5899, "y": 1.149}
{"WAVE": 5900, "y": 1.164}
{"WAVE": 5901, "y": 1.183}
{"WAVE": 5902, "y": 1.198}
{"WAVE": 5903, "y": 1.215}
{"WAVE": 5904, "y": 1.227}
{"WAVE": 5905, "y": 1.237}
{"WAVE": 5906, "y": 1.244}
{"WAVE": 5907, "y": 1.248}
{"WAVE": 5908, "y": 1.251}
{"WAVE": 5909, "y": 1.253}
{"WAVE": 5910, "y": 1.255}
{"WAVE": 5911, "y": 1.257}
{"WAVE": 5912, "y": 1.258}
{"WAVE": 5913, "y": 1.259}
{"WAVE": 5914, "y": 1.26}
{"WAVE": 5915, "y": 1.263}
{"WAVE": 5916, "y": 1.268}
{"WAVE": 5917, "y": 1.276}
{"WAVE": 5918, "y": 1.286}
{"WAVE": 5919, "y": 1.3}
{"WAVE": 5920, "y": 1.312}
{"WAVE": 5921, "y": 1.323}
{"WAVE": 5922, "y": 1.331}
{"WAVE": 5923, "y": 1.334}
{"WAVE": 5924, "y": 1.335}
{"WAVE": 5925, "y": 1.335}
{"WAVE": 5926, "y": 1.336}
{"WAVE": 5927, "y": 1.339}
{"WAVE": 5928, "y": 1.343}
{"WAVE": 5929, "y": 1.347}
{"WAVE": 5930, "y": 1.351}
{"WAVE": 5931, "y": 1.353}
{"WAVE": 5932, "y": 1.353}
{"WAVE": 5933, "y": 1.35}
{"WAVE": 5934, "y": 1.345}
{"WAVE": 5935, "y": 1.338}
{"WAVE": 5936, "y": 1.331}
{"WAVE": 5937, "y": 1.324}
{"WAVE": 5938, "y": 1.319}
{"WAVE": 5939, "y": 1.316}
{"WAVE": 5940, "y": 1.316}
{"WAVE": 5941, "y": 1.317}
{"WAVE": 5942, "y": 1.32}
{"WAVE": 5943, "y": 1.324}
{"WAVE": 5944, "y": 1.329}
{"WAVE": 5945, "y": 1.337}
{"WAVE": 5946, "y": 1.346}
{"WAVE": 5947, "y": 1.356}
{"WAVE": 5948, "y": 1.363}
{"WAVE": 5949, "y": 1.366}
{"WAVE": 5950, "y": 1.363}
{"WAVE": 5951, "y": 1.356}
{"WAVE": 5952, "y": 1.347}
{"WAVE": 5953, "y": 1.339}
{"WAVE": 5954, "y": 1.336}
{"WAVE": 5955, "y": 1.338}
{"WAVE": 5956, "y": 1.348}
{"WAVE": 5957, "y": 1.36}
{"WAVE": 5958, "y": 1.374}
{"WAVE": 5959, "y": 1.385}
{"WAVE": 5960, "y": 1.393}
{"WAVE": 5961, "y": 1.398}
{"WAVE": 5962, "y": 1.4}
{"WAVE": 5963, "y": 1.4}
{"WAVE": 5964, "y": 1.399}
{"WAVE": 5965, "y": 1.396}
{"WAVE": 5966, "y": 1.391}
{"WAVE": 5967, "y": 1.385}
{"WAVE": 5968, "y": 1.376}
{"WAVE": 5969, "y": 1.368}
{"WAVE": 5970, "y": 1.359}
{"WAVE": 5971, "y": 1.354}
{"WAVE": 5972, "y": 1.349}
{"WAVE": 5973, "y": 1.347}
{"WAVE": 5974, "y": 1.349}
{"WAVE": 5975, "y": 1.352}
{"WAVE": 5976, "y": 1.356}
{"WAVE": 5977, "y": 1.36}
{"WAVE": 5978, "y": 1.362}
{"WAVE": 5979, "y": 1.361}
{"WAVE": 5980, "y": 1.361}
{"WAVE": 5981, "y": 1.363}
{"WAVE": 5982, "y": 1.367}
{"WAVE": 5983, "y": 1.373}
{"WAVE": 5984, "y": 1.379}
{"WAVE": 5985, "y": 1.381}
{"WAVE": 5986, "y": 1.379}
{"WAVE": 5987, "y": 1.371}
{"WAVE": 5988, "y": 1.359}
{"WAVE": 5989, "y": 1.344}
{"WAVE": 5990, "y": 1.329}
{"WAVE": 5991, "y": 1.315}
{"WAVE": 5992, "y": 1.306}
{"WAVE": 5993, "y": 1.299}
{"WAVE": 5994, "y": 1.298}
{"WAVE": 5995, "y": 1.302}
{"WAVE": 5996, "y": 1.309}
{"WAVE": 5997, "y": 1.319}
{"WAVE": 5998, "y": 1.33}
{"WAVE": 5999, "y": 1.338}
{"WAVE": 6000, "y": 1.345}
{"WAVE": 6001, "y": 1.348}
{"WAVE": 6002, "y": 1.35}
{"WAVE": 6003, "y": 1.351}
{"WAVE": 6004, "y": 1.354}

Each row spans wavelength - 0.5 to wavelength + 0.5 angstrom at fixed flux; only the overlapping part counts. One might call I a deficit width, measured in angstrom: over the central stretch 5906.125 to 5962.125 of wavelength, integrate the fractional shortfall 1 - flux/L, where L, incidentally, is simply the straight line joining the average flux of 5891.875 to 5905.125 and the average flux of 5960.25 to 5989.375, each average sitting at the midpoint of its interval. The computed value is -3.5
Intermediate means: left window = 1.14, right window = 1.37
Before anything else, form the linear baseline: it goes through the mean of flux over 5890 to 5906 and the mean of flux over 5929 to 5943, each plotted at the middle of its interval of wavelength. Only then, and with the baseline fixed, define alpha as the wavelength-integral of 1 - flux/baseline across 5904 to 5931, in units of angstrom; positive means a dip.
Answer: -1.2 angstrom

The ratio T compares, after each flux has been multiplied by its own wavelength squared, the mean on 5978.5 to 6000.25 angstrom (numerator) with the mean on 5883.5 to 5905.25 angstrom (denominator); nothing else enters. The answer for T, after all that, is 1.2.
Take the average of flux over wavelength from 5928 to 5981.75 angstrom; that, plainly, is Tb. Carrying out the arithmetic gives 1.36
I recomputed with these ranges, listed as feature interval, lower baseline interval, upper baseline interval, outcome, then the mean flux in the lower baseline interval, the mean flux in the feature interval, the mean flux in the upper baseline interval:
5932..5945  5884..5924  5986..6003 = -0.9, 1.19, 1.33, 1.33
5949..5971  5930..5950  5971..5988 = -0.3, 1.34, 1.37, 1.36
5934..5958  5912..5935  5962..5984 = 0.0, 1.32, 1.34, 1.37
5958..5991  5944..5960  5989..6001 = -0.8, 1.35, 1.37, 1.32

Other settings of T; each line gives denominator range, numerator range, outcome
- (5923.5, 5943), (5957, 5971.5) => 1.05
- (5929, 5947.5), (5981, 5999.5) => 1.02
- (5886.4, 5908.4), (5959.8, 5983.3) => 1.24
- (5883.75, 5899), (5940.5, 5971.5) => 1.28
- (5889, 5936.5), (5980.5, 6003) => 1.11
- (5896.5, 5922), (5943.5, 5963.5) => 1.12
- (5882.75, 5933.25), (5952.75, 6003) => 1.14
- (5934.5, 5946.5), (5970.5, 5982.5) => 1.04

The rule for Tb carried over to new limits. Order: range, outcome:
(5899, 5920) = 1.24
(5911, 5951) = 1.32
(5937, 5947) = 1.33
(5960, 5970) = 1.39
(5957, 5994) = 1.36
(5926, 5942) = 1.34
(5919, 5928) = 1.33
